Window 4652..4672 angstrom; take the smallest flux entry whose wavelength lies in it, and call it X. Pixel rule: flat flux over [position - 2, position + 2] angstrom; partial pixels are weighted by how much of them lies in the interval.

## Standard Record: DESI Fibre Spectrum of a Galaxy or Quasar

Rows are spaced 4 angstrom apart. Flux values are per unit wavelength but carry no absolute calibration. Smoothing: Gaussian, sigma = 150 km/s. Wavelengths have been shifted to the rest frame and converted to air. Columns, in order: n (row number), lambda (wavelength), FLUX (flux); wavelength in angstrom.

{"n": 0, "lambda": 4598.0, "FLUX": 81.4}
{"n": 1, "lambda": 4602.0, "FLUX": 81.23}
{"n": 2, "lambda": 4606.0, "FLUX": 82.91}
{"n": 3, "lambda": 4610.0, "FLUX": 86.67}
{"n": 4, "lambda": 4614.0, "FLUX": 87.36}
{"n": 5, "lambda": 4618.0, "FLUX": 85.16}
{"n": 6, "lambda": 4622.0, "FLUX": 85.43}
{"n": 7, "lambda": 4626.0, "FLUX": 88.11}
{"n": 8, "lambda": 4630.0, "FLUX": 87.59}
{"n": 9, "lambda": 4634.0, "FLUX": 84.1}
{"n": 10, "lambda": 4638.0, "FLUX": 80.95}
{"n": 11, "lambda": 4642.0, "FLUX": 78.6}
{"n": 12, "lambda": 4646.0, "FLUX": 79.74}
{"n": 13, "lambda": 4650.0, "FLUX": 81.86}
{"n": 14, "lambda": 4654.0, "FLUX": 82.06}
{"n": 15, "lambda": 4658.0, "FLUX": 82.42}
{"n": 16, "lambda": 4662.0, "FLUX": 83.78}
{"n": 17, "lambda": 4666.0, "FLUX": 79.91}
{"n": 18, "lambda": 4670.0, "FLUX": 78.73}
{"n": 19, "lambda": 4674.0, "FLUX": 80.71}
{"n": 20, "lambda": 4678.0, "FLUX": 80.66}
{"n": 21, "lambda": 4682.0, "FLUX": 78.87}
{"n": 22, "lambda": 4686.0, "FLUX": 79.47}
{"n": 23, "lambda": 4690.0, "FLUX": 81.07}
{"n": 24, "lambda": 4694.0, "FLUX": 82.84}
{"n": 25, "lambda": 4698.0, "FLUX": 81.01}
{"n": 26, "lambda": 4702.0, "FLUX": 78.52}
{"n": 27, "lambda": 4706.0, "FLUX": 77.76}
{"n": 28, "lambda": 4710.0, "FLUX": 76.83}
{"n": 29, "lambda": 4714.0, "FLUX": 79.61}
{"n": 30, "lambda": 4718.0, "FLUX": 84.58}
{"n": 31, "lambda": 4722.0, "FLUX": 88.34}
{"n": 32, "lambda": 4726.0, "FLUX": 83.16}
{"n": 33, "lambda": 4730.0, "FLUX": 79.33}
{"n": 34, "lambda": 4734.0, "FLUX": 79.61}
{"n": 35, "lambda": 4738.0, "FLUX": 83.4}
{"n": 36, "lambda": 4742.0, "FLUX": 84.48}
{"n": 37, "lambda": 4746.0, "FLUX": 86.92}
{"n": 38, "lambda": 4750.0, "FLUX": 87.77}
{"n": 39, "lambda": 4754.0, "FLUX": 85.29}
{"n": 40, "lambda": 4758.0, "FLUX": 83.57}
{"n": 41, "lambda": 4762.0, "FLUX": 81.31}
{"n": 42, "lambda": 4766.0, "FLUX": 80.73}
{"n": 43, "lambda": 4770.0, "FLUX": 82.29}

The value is 78.73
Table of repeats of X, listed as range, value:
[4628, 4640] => 80.95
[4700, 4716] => 76.83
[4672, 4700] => 78.87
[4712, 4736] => 79.33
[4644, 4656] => 79.74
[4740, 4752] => 84.48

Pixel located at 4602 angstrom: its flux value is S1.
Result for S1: 81.23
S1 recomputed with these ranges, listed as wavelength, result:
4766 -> 80.73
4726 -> 83.16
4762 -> 81.31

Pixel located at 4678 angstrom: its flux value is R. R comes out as 80.66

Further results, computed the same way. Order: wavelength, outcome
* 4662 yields 83.78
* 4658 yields 82.42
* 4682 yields 78.87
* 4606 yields 82.91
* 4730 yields 79.33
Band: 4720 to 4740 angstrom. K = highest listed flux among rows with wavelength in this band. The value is 88.34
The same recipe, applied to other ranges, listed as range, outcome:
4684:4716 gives 82.84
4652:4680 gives 83.78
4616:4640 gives 88.11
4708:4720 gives 84.58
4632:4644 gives 84.1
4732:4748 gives 86.92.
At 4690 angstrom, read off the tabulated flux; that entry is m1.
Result 81.07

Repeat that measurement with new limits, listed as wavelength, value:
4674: 80.71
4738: 83.4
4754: 85.29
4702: 78.52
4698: 81.01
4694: 82.84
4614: 87.36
